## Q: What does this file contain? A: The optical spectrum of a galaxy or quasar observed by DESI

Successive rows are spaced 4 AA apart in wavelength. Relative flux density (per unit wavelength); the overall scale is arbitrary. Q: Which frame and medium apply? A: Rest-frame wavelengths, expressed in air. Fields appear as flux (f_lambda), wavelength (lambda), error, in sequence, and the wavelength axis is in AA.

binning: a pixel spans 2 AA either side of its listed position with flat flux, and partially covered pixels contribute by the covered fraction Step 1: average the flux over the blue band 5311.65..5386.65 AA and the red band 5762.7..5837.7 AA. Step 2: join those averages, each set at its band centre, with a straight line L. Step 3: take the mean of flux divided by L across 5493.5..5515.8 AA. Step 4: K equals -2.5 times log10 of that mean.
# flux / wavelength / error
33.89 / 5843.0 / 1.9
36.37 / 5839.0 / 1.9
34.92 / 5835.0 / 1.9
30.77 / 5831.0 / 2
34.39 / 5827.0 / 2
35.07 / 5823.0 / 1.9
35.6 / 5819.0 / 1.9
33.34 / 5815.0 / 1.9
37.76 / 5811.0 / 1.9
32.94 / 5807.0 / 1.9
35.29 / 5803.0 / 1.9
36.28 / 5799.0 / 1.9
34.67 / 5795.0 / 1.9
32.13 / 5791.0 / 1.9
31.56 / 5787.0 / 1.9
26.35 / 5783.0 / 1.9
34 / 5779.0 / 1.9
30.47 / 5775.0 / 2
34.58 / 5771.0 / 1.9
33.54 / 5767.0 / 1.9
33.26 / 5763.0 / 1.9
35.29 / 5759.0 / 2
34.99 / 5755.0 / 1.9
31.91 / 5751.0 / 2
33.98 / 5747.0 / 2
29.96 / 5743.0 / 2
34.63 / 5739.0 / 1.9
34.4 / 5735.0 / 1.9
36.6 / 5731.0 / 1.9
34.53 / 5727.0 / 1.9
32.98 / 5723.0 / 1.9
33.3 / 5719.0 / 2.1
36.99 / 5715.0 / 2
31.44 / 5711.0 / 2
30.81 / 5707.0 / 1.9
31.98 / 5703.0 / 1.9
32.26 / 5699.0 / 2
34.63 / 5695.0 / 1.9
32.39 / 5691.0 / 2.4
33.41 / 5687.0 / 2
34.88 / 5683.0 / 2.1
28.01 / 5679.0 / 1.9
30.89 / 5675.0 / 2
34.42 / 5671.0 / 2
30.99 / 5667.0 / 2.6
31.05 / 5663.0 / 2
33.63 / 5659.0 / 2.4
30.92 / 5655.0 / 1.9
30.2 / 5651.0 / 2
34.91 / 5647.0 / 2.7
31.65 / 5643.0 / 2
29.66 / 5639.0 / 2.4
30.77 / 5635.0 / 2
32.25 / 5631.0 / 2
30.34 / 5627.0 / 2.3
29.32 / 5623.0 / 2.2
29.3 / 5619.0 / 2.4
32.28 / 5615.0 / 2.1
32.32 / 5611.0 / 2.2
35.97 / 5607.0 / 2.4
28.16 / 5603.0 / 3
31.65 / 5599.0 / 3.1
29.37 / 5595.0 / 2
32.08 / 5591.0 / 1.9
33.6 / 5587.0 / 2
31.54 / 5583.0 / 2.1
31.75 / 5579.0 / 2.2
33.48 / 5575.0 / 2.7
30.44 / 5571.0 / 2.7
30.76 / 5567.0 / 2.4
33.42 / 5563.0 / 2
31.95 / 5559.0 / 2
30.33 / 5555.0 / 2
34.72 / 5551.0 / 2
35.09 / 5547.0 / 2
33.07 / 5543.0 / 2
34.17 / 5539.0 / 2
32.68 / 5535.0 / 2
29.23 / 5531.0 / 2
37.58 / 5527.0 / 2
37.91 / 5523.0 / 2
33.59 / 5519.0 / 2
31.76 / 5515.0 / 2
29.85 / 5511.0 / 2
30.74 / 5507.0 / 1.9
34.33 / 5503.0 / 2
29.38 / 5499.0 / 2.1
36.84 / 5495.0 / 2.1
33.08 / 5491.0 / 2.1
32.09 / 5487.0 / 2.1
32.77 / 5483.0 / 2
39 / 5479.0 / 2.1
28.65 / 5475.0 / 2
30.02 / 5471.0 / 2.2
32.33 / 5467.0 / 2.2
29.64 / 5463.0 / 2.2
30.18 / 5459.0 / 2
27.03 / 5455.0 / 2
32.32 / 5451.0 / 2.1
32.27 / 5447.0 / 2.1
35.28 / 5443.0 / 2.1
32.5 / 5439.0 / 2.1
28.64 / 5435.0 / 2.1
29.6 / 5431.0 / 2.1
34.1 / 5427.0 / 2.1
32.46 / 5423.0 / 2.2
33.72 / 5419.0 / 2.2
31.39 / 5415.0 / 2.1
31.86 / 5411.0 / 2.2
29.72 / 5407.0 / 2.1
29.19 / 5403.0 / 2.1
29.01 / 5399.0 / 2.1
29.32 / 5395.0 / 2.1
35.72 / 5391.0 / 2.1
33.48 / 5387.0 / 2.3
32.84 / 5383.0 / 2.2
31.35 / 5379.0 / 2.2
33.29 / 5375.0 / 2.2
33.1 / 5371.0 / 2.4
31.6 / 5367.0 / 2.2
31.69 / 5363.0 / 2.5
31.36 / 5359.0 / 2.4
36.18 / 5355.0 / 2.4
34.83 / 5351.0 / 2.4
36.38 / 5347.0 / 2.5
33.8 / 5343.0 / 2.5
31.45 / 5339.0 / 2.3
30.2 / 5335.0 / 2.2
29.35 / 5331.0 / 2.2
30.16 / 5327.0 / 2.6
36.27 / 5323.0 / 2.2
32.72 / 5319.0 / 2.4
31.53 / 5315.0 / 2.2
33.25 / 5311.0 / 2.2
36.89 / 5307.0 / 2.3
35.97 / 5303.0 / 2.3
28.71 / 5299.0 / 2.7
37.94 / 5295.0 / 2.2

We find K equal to 0.03 mag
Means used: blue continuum 32.7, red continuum 33.6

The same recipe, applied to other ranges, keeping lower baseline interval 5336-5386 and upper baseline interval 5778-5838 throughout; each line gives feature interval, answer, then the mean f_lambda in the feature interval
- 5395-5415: 0.108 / 30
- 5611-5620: 0.072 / 31.3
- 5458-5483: 0.049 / 31.8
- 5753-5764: -0.031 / 34.6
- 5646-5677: 0.049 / 32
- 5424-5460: 0.061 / 31.4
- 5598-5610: 0.048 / 32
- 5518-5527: -0.096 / 36.4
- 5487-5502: 0.008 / 33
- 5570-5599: 0.054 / 31.8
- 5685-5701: 0.012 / 33.2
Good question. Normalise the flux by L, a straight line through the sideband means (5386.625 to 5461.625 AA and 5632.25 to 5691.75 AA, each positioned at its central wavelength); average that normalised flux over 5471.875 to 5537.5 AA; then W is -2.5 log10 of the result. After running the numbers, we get -0.05 mag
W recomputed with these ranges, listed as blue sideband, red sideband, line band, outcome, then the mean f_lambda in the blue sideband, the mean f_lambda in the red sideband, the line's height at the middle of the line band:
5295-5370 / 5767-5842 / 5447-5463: 0.11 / 33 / 33.7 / 33.2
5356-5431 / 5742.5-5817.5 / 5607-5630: 0.05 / 31.9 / 33.4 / 32.8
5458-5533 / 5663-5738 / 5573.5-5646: 0.05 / 32.6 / 33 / 32.8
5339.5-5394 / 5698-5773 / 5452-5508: 0.05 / 33.4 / 33.6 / 33.4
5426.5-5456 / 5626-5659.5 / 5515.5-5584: -0.05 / 31.5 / 31.5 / 31.5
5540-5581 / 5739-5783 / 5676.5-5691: 0.02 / 32.5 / 33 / 32.8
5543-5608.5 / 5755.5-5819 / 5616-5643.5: 0.07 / 32.1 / 33.5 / 32.5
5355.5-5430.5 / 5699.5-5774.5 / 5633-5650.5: 0.05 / 32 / 33.5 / 33.1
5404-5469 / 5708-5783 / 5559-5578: 0.01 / 31.4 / 33.5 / 32.3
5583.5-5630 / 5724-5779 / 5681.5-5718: -0.01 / 31.3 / 33.7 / 32.9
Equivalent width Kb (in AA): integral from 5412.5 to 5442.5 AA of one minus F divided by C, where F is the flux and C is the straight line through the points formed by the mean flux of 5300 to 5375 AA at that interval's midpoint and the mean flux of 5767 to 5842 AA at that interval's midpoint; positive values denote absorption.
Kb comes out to 1.14 AA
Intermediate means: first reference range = 33.1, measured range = 31.9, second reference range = 33.7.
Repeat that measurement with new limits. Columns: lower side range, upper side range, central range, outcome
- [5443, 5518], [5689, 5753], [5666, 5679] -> 0.6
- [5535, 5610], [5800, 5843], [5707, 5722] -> 0.1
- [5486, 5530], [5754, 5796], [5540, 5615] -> 2.1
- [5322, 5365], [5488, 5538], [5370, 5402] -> 0.7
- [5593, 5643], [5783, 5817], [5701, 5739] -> -1.4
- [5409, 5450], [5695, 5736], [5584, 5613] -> 1.0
